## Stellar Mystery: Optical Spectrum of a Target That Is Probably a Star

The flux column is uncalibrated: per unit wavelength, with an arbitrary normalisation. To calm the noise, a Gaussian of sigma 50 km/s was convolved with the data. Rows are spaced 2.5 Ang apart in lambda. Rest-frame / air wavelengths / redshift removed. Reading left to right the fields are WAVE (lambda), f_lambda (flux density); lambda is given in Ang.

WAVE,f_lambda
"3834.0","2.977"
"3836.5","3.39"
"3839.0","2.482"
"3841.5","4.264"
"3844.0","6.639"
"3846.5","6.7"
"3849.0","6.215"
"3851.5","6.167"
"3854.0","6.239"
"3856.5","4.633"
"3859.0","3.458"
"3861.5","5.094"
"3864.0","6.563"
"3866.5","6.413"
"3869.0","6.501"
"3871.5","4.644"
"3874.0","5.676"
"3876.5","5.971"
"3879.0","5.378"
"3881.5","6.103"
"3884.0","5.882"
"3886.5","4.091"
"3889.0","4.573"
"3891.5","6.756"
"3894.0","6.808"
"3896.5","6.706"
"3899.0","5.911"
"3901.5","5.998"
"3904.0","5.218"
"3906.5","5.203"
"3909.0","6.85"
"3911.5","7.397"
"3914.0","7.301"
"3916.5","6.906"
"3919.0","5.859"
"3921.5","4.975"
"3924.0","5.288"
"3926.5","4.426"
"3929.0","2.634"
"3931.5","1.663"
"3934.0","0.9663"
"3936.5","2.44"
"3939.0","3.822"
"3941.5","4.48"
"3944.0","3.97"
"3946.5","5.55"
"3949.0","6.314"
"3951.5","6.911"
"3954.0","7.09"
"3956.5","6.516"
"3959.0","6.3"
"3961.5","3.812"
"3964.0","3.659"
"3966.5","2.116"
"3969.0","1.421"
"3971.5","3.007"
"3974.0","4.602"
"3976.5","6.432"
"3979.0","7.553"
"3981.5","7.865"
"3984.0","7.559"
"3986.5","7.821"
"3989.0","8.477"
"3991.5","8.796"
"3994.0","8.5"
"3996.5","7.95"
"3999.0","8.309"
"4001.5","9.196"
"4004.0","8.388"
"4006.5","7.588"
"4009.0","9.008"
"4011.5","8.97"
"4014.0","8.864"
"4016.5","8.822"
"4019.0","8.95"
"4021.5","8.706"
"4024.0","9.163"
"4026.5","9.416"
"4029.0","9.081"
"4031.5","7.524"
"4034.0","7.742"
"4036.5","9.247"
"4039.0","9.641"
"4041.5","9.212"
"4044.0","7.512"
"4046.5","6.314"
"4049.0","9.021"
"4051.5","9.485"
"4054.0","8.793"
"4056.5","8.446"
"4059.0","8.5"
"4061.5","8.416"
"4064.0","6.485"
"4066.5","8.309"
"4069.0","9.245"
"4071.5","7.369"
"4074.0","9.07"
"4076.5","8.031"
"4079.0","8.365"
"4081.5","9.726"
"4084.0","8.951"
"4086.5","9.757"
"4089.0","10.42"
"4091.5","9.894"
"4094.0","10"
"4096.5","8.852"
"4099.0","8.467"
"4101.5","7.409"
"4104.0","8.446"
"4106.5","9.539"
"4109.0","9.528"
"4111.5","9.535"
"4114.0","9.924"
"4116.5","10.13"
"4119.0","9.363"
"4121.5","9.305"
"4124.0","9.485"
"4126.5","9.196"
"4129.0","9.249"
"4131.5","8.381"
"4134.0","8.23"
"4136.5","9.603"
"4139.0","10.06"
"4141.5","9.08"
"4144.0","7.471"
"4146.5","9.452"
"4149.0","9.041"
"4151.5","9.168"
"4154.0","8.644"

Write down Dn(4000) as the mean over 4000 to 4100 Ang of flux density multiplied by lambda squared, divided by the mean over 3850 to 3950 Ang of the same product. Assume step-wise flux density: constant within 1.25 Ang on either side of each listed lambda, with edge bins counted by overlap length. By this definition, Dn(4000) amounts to 1.79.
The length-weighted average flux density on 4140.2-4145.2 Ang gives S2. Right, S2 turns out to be 8.3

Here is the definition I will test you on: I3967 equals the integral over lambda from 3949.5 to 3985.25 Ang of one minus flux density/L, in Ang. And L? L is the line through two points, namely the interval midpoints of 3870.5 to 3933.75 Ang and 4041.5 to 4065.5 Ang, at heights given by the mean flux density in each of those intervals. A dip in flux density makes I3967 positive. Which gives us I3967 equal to 6.8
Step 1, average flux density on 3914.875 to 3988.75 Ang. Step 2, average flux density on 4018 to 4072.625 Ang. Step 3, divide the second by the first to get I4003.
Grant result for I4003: 1.71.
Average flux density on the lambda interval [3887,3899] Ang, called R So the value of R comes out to 6.05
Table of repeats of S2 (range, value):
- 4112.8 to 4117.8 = 10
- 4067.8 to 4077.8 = 8.42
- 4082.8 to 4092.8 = 9.76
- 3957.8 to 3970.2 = 3.46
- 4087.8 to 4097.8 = 9.78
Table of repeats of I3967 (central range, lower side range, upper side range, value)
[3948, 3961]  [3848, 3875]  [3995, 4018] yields 1.8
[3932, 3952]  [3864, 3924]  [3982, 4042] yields 8.4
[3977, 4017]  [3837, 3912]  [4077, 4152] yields -4.6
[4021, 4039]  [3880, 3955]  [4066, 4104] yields -2.4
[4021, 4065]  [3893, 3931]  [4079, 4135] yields -2.2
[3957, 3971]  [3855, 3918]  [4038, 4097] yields 6.9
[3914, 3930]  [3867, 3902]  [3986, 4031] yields 3.4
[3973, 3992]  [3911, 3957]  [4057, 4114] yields -3.6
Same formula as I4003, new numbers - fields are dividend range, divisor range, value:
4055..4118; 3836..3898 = 1.61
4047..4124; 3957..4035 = 1.23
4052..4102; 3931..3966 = 1.93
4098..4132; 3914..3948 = 2.18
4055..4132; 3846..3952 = 1.68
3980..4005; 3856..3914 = 1.43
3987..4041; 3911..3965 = 1.77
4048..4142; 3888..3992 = 1.67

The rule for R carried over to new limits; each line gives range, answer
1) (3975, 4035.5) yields 8.35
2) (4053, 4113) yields 8.82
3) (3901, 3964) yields 5.08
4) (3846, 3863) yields 5.46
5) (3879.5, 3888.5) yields 5.29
